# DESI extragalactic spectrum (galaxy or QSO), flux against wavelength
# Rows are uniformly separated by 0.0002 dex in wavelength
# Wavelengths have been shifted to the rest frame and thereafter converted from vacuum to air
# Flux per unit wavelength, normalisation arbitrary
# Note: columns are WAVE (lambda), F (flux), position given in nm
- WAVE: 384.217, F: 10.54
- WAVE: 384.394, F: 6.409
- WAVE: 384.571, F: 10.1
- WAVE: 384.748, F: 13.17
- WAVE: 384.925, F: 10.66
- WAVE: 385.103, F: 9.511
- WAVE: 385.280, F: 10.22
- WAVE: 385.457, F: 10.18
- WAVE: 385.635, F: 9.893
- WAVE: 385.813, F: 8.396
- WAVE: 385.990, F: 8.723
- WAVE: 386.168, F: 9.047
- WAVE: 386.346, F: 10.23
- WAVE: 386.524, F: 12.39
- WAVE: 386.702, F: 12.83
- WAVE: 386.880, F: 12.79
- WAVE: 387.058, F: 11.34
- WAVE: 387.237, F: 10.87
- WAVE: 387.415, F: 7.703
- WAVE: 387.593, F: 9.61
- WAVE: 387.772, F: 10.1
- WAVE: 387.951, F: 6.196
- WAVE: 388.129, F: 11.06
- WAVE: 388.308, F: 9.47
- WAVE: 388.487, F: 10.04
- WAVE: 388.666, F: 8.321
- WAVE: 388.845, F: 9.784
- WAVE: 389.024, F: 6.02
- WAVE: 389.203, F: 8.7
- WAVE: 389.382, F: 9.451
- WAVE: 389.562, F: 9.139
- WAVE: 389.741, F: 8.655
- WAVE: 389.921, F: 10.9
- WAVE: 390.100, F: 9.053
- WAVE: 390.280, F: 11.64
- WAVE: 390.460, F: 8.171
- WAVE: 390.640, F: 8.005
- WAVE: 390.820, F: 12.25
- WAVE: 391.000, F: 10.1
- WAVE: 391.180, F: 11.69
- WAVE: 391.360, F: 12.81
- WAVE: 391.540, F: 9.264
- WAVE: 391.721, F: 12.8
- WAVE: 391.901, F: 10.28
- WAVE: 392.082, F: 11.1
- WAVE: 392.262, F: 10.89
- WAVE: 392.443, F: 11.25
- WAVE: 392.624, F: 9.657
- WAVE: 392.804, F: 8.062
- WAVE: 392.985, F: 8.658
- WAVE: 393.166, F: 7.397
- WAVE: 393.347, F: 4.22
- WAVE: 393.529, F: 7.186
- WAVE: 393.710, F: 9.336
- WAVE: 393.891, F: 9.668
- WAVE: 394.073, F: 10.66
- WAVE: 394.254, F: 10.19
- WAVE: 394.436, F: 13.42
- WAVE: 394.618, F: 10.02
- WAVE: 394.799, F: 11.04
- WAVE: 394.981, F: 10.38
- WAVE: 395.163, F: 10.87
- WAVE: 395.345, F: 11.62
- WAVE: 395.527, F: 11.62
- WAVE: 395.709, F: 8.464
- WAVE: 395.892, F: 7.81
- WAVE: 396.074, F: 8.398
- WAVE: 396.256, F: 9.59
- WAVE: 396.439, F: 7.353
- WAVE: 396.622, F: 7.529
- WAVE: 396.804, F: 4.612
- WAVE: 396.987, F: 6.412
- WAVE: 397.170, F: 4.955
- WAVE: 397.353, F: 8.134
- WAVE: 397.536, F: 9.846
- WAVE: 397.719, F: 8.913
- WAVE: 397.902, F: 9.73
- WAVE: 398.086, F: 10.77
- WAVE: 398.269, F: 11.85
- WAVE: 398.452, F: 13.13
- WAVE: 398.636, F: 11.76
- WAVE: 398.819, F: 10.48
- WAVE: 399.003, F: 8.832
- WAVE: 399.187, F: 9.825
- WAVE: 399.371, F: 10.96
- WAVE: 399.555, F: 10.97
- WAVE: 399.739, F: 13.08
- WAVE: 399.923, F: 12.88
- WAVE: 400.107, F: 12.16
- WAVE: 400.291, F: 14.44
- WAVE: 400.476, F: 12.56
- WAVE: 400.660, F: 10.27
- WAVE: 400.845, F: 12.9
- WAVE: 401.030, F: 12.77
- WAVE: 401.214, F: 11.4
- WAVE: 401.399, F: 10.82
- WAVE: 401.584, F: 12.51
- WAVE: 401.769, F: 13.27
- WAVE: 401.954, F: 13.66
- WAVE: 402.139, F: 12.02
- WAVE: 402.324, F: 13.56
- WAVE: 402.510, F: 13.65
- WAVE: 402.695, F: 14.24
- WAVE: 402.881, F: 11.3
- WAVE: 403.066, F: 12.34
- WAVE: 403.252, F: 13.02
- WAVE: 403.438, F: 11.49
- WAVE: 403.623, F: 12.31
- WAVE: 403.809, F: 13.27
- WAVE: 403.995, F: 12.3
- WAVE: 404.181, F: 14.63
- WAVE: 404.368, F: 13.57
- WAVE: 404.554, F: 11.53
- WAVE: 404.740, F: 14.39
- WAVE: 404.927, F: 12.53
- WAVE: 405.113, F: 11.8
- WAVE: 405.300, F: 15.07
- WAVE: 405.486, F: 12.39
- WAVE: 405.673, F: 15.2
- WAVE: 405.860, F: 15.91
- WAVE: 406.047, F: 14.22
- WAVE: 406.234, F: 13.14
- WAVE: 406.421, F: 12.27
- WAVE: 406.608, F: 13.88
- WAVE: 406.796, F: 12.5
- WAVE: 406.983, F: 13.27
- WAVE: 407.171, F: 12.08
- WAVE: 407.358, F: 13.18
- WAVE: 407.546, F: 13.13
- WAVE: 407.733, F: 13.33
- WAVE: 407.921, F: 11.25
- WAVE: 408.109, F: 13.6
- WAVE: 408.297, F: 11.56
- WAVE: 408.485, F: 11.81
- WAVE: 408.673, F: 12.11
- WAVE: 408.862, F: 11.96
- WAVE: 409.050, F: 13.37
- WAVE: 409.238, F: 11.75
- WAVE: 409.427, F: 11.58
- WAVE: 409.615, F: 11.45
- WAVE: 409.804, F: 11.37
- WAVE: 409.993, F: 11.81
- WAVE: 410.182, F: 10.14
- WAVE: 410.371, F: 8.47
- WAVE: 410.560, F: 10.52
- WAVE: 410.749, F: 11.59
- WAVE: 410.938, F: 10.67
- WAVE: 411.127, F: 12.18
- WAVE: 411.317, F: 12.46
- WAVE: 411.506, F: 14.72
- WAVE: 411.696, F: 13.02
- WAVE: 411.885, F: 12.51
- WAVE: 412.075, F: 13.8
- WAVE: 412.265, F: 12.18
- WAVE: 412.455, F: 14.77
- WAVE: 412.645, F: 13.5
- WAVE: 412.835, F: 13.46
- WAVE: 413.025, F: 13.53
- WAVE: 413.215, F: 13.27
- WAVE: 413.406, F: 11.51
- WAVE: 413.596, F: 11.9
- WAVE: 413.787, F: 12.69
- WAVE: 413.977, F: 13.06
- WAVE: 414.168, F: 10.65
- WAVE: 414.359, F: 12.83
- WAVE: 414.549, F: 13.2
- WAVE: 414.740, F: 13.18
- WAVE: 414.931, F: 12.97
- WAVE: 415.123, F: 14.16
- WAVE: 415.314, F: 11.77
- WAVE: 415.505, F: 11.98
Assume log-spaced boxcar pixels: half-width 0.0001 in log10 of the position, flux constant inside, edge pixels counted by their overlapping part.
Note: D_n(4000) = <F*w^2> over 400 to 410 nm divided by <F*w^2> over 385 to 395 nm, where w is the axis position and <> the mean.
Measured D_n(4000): 1.40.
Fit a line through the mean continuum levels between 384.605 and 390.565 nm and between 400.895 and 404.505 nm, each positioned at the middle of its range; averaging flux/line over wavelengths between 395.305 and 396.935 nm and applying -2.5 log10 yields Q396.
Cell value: 0.34 mag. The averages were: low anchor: 9.82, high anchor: 12.7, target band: 8.41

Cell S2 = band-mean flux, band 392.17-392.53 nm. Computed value 11.1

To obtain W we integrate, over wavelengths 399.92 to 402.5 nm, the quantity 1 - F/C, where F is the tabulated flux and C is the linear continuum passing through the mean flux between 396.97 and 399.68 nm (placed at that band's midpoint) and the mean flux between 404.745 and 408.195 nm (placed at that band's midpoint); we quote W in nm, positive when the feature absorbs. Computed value -0.33 nm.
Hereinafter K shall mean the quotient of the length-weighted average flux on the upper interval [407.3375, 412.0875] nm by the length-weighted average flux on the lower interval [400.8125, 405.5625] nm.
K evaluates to 0.94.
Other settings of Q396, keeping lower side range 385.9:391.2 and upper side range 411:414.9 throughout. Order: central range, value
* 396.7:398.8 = 0.20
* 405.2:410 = -0.05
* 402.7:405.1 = -0.09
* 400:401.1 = -0.11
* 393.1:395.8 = 0.08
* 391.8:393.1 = 0.03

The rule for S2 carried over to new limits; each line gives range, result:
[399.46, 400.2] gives 12.3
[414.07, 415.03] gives 12.6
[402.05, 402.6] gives 13.1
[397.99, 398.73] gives 11.9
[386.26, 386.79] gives 11.8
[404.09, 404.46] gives 14.1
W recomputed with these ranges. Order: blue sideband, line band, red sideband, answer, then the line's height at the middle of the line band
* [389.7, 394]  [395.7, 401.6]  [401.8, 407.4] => 0.73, 11.6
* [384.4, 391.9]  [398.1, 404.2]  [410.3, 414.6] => -0.48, 11.3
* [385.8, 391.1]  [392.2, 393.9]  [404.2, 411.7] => 0.30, 10.4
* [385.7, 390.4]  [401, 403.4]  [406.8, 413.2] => -0.26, 11.4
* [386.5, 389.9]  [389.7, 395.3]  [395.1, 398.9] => -0.33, 9.45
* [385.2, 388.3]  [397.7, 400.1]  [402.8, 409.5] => 0.14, 11.8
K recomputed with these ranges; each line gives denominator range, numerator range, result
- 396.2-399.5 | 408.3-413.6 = 1.33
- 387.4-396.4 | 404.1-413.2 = 1.31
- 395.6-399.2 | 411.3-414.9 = 1.45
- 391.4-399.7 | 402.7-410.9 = 1.31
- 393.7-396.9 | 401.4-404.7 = 1.34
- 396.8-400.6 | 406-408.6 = 1.22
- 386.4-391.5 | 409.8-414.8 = 1.24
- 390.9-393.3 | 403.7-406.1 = 1.33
